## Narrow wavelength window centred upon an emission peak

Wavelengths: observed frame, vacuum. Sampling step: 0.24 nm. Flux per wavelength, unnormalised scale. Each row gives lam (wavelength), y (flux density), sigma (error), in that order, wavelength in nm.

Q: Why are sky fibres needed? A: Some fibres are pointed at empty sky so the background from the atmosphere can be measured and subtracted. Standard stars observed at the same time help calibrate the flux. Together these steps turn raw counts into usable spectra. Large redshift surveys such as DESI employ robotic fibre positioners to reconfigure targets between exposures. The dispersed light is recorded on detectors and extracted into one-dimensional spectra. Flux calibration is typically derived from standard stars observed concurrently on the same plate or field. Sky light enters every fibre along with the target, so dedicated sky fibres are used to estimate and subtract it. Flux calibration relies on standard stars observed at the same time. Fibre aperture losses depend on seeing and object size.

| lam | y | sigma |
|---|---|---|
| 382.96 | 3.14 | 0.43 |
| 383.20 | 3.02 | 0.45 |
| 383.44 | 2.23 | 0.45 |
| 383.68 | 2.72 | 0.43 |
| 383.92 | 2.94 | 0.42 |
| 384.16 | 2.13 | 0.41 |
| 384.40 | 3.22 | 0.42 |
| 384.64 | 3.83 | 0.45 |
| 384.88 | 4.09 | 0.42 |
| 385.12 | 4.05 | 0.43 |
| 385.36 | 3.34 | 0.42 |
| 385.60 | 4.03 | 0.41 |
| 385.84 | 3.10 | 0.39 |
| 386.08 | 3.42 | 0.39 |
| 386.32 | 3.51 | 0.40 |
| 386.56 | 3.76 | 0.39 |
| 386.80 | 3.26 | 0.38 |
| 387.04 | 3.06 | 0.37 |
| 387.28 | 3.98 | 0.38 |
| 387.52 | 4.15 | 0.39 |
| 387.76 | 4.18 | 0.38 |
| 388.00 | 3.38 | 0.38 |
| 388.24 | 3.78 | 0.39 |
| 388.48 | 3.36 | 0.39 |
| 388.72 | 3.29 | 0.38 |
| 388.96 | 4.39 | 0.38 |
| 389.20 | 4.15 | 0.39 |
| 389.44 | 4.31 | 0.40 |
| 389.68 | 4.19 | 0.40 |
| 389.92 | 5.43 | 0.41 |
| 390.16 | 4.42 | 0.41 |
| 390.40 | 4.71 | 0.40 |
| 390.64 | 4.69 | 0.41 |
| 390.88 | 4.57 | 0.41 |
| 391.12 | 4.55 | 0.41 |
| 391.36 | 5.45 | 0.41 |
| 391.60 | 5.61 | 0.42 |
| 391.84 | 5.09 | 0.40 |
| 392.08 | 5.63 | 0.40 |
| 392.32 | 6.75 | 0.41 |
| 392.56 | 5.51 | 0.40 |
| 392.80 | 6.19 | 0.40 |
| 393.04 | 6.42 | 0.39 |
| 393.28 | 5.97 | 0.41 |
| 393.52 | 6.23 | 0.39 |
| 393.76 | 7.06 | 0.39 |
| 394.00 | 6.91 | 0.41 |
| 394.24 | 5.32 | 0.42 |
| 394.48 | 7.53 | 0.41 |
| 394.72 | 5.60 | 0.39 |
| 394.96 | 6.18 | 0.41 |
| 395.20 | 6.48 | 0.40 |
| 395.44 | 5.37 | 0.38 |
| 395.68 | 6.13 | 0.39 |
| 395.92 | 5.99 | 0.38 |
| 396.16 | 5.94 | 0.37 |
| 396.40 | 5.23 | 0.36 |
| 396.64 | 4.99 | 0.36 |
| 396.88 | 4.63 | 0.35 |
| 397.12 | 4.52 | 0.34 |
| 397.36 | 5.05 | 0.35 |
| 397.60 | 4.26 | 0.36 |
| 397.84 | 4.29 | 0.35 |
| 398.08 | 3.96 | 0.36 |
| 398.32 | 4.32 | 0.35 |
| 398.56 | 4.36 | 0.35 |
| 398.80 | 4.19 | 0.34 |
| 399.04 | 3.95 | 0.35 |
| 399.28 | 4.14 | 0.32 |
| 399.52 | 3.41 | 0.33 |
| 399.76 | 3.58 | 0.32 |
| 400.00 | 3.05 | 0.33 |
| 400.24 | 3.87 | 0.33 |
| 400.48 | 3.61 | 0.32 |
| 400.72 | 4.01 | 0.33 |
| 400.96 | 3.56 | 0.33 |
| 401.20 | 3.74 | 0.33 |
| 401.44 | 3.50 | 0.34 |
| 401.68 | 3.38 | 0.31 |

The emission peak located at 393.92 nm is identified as C IV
